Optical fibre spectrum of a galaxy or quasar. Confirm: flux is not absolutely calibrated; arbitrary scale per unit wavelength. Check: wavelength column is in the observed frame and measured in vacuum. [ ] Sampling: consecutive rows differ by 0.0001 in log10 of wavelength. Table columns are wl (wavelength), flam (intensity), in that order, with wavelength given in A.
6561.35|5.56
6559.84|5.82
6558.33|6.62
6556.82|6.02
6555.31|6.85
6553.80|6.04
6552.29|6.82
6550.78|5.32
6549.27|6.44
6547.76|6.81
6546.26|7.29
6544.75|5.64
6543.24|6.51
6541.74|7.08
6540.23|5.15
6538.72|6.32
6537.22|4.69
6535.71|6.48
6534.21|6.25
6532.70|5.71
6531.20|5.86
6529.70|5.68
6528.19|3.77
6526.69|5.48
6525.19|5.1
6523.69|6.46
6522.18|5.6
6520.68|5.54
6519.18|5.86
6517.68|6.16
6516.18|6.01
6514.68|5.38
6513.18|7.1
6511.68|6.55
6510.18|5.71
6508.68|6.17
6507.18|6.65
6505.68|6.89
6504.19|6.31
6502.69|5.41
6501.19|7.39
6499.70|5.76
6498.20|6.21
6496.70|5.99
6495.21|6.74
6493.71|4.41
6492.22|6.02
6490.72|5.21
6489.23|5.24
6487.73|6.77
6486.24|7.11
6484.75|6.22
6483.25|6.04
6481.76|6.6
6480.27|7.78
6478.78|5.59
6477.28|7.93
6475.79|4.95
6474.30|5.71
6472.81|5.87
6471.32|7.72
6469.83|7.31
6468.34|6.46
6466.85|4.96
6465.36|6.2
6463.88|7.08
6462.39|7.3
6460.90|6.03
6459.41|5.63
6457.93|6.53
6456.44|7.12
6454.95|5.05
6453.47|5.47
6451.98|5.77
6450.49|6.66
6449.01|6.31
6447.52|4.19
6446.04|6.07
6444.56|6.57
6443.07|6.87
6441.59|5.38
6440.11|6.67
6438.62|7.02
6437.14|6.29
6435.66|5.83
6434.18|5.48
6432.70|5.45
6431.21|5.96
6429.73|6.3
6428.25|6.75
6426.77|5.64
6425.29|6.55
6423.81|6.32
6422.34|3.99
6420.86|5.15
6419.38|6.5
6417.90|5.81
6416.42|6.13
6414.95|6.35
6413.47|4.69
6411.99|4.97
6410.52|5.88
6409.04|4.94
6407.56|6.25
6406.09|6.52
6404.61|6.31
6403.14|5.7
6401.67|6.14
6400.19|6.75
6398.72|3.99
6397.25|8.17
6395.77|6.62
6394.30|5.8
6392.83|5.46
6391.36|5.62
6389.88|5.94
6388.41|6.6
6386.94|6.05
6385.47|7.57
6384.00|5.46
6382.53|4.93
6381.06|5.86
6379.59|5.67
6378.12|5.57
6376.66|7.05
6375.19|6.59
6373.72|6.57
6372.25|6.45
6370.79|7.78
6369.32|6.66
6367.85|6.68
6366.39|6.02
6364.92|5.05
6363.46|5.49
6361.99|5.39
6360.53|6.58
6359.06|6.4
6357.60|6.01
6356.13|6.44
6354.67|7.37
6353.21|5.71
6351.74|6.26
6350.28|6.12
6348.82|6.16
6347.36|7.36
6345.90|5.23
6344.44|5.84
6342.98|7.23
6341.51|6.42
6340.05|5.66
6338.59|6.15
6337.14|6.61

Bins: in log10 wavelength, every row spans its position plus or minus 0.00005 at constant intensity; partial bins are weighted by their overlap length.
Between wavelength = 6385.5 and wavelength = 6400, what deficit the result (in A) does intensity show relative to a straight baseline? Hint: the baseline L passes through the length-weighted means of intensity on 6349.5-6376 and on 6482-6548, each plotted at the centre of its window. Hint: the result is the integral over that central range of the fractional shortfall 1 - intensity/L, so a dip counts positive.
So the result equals 0.3 A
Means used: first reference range 6.31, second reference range 6.02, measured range 6.13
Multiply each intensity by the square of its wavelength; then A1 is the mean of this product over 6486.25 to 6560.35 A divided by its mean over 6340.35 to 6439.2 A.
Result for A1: 1.03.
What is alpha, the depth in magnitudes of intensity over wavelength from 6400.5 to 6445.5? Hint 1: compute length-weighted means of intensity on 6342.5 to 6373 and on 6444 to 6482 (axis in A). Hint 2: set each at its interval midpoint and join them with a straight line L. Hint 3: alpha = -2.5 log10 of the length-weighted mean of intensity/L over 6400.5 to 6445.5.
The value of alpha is 0.06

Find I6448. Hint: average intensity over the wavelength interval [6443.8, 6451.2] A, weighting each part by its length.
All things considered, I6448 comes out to 5.96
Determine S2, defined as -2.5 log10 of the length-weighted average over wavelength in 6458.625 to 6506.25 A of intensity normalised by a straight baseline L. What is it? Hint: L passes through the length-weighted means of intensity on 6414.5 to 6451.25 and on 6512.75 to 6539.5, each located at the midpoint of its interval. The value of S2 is -0.074 mag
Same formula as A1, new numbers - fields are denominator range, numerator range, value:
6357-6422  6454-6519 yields 1.07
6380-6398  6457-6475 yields 1.07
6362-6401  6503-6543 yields 1.01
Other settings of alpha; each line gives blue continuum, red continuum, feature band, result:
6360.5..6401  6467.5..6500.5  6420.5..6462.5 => 0.04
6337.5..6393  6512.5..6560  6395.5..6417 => 0.04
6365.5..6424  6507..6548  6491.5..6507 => -0.03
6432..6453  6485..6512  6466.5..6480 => -0.05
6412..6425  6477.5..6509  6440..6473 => -0.05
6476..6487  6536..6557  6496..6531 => 0.09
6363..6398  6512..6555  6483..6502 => -0.01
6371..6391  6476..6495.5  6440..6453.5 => 0.04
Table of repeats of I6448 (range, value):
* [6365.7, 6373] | 6.73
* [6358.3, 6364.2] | 5.97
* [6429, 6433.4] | 5.9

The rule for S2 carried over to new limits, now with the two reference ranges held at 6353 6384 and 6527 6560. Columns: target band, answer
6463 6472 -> -0.09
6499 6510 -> -0.05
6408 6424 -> 0.12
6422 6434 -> 0.04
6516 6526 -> 0.05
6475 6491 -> -0.04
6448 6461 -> 0.02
